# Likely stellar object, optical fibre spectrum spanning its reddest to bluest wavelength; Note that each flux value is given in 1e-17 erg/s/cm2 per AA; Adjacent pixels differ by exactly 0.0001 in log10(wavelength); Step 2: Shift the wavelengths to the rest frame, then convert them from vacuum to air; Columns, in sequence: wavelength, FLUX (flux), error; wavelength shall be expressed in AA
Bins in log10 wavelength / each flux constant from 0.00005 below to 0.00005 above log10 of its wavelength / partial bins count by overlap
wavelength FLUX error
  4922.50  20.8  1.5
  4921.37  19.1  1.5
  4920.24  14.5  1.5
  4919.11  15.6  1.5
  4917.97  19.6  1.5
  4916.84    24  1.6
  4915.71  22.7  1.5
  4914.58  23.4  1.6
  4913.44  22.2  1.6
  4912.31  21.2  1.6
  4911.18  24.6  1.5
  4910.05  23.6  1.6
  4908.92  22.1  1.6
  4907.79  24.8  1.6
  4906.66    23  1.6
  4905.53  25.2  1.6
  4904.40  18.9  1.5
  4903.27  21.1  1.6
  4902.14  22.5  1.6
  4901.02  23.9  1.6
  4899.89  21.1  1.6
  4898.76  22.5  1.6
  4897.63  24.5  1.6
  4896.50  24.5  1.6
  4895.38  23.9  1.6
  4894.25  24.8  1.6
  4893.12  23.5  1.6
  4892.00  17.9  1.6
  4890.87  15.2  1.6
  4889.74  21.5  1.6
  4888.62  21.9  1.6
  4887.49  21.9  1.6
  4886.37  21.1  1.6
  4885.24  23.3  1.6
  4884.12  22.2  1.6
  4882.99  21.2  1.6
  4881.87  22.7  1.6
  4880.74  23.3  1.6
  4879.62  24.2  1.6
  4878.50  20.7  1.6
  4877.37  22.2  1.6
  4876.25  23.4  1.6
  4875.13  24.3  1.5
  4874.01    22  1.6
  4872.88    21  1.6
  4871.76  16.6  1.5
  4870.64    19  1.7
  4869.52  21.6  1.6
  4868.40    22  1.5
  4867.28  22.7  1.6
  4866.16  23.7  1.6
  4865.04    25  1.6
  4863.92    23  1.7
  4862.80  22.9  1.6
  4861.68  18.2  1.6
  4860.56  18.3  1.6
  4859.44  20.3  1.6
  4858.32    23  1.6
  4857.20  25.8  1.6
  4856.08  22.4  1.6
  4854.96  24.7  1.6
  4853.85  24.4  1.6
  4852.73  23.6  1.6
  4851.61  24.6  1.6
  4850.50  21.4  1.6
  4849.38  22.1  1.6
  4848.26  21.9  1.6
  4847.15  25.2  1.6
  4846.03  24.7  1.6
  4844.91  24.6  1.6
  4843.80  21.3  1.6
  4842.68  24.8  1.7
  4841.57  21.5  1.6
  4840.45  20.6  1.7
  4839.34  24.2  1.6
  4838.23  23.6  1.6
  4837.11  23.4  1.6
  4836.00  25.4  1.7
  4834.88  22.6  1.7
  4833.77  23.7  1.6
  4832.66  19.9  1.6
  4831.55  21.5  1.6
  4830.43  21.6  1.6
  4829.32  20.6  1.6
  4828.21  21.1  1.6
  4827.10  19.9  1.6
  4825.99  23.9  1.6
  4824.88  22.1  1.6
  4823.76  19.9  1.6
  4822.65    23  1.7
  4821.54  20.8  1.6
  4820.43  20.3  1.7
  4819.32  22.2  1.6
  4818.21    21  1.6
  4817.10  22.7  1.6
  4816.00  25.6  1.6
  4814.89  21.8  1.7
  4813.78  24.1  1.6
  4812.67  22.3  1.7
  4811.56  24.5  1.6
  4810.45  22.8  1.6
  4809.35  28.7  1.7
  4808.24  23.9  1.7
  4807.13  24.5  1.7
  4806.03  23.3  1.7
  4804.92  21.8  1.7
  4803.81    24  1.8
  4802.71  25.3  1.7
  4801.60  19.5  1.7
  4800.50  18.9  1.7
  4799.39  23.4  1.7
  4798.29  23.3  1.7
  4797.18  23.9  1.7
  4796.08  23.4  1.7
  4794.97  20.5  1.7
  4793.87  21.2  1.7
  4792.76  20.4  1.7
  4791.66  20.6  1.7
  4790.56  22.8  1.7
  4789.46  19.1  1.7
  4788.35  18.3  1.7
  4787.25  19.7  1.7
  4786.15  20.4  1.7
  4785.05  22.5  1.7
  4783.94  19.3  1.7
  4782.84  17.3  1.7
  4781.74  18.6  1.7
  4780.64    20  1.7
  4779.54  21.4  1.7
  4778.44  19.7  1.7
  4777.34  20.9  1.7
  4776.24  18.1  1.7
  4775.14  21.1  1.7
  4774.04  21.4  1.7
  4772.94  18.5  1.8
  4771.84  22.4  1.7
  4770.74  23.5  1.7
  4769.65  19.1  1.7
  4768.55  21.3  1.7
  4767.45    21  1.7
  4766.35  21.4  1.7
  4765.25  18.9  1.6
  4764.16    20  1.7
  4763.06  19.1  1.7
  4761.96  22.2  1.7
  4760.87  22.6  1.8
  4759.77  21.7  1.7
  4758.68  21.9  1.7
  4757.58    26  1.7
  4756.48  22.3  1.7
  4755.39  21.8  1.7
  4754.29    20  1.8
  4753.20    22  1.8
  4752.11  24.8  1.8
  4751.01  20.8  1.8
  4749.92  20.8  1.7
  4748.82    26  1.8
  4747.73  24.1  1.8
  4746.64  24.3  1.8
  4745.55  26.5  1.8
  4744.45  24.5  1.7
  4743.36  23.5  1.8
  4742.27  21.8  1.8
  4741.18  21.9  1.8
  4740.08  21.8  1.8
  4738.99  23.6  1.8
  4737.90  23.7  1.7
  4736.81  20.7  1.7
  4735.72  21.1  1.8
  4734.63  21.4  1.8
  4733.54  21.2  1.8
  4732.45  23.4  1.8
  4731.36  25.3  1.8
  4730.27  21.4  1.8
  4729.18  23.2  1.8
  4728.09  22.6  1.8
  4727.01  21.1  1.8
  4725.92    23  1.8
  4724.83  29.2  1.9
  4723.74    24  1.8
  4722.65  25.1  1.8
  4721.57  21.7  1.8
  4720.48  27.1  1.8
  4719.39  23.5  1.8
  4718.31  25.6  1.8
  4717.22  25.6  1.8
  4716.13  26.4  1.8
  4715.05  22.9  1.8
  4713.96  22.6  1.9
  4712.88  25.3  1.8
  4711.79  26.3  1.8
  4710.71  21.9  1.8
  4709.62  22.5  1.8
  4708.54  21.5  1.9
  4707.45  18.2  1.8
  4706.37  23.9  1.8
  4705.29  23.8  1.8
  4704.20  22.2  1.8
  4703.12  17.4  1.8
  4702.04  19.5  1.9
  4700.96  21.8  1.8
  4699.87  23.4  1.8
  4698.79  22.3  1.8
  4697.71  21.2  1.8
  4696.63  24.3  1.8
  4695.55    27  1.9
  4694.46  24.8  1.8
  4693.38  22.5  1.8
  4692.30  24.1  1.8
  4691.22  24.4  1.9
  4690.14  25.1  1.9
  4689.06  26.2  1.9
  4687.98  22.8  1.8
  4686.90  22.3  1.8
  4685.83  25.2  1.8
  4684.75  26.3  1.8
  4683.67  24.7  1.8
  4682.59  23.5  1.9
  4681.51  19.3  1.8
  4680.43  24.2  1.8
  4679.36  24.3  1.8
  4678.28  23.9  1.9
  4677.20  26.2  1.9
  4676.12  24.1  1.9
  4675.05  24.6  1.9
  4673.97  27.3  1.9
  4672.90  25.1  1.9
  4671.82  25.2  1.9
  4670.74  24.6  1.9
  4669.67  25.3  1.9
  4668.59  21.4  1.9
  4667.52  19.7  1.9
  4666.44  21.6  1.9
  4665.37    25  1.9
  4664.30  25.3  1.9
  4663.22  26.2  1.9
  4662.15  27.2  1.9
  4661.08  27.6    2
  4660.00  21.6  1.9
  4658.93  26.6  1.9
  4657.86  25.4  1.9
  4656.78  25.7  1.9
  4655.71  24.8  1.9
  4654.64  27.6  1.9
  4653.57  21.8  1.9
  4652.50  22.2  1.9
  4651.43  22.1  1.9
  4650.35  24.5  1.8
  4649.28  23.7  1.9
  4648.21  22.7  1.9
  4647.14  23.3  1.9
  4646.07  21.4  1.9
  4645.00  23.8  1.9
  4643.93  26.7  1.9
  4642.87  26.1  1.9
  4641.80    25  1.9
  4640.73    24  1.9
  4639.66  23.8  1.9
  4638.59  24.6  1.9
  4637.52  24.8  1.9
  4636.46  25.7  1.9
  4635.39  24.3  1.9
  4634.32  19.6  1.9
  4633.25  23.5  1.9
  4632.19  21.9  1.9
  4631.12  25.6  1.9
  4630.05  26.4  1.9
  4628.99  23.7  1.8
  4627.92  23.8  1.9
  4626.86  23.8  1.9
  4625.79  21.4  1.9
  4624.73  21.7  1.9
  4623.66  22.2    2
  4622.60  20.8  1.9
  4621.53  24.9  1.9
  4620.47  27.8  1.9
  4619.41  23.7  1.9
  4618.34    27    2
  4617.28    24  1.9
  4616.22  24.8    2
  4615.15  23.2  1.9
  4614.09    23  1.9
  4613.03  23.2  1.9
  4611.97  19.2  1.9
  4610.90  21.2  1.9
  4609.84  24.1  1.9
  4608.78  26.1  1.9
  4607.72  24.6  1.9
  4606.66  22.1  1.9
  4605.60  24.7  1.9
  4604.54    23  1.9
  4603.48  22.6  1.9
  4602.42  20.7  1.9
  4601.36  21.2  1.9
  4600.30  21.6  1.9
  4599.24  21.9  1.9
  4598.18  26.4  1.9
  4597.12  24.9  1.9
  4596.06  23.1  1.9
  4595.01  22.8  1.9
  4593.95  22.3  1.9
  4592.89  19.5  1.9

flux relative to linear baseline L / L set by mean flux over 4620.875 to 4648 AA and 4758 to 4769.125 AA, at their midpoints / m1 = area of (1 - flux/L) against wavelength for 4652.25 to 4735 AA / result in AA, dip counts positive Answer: -4.90 AA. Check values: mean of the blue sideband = 23.7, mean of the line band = 23.8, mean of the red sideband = 21.1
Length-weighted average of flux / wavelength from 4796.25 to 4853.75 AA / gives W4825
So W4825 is 22.8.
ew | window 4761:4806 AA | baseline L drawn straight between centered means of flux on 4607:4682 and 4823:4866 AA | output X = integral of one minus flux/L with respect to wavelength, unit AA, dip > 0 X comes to 4.1 AA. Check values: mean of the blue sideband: 24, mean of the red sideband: 22.6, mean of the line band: 20.9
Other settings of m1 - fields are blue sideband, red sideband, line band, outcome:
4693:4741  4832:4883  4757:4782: 2.15 AA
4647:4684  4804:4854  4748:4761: 0.49 AA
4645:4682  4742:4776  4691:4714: 0.55 AA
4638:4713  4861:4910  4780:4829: 1.96 AA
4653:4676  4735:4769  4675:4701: 0.13 AA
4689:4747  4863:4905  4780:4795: 1.79 AA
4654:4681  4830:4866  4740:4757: 0.68 AA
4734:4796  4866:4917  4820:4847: -0.59 AA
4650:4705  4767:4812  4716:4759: -1.38 AA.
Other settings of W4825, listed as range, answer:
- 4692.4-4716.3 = 22.8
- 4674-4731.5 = 23.6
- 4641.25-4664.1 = 24.6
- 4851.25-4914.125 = 22.3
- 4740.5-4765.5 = 22.5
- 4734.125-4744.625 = 22.3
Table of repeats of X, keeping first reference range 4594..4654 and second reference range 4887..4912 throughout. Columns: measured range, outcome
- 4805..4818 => -0.63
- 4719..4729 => -0.44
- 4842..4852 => -0.33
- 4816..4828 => 0.51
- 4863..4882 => 0.26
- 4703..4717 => 0.15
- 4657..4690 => -1.61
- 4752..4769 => 1.00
